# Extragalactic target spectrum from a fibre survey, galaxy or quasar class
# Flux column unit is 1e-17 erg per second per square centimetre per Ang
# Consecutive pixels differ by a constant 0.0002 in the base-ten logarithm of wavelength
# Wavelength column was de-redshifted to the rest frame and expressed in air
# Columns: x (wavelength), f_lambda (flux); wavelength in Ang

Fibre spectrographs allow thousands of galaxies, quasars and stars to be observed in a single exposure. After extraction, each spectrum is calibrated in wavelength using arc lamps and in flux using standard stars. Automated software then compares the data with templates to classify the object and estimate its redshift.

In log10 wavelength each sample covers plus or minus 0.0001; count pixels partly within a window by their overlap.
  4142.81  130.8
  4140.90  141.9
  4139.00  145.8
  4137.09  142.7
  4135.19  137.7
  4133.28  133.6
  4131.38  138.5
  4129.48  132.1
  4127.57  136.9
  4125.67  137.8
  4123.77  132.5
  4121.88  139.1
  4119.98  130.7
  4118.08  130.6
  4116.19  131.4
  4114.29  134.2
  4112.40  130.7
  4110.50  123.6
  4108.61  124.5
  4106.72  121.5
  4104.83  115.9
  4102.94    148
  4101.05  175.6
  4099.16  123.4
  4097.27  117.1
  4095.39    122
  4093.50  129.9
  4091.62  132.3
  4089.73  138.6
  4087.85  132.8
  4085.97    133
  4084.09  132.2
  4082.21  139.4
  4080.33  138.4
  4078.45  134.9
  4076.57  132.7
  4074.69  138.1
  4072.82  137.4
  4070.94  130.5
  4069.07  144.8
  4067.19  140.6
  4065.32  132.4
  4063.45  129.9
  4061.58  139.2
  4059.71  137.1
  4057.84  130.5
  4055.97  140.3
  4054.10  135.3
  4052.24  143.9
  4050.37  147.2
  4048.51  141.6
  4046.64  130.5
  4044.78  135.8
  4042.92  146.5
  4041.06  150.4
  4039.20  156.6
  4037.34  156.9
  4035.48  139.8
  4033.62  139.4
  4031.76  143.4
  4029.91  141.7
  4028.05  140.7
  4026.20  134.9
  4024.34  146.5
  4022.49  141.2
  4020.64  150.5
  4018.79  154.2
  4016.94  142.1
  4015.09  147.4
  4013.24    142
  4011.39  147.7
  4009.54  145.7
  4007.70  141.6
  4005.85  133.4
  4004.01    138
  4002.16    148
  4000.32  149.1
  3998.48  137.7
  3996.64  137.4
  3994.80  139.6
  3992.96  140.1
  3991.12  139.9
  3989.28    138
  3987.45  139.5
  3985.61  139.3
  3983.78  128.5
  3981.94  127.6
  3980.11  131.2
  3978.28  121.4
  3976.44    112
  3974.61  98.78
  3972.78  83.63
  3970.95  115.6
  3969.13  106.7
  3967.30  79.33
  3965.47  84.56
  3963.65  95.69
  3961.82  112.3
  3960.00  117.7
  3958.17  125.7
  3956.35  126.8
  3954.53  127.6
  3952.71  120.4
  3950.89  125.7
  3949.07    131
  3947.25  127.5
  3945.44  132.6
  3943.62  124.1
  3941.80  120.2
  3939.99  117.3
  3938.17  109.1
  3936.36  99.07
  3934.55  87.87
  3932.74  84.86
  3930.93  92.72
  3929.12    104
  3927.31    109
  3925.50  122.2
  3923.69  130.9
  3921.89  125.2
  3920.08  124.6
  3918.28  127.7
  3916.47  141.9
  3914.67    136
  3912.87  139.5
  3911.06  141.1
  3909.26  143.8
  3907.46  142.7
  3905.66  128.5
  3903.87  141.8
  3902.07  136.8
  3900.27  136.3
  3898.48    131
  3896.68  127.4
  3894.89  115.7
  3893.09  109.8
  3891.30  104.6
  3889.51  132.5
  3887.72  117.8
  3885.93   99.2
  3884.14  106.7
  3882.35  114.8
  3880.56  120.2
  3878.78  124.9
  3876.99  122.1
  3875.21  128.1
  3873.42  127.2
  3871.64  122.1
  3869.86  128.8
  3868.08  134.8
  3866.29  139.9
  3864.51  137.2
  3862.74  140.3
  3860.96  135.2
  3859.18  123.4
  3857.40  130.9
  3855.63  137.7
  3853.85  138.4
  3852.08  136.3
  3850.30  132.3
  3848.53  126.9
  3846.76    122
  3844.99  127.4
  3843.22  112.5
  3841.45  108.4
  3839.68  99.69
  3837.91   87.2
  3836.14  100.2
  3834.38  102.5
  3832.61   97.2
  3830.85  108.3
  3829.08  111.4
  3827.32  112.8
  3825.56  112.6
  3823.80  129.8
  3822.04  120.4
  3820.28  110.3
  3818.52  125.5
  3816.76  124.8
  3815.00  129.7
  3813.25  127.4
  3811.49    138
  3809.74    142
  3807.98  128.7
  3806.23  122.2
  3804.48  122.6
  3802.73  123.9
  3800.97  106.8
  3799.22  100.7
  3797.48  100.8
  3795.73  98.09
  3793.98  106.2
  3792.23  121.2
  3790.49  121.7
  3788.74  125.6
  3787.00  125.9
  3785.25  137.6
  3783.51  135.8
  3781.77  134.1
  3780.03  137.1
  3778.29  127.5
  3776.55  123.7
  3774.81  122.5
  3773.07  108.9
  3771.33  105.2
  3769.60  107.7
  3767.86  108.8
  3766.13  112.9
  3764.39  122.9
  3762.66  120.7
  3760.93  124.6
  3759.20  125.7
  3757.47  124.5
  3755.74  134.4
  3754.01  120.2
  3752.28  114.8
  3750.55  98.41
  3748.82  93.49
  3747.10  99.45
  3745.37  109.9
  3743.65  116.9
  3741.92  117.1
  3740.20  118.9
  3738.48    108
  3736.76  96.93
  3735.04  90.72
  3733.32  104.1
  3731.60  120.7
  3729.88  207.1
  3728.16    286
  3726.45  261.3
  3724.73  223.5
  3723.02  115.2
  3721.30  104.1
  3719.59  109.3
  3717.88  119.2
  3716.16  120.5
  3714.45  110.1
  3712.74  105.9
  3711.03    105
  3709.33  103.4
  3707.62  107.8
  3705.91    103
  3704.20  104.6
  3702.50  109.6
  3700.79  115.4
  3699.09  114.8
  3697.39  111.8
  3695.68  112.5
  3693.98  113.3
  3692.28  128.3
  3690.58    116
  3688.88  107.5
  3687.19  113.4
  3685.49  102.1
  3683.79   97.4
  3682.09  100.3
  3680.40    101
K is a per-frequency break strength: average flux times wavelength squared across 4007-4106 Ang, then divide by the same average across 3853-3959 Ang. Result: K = 1.21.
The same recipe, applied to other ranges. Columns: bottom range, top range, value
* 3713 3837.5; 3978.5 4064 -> 1.30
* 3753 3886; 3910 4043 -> 1.15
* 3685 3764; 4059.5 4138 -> 1.32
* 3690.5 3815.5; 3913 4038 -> 1.16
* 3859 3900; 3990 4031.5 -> 1.23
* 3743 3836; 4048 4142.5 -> 1.34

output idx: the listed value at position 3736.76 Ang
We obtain 96.93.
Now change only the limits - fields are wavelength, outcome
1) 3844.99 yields 127.4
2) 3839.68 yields 99.69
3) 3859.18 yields 123.4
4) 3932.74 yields 84.86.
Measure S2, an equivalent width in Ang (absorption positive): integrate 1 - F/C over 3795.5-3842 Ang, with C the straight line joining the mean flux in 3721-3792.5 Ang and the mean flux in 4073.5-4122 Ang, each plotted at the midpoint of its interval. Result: 5.4 Ang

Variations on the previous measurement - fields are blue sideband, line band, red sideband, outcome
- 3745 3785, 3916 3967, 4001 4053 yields 7.59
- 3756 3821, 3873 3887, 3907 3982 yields 0.14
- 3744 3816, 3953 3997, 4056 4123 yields 3.09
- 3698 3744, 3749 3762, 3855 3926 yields 1.05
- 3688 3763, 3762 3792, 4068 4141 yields 0.75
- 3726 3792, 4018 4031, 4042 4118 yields -1.05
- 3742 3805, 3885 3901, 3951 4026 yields 0.59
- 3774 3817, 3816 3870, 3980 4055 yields 2.69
